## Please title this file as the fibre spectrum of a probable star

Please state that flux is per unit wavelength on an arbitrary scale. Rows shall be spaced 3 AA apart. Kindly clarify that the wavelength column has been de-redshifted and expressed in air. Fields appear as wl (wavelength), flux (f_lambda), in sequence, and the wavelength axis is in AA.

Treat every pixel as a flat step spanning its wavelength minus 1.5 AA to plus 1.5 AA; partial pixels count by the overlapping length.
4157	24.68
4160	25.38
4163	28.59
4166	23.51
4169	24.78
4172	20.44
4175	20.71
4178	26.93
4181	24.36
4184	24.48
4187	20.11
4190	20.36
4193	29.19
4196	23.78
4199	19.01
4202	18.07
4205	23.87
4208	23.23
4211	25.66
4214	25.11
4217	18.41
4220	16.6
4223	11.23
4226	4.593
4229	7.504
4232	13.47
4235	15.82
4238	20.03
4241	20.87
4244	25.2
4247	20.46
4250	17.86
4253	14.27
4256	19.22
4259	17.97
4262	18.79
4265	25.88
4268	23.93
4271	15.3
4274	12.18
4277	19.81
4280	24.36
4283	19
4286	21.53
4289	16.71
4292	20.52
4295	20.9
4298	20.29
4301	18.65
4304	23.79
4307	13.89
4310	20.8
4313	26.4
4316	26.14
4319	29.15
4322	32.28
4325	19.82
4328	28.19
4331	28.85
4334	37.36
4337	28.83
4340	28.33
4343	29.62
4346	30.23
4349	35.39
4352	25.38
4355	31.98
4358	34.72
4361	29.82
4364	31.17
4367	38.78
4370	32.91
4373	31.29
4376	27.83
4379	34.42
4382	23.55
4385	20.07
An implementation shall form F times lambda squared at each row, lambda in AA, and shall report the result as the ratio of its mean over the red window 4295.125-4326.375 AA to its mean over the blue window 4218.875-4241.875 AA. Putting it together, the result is 1.77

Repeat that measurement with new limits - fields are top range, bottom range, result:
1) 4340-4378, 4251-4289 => 1.71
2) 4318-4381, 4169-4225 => 1.52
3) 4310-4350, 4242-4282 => 1.52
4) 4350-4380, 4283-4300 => 1.66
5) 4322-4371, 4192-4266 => 1.72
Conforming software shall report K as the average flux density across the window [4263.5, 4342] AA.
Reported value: 23.2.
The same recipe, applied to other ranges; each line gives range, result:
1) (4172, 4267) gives 19.8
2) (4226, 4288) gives 18.3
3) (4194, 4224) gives 20.8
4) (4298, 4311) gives 19.3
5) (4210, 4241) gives 15.9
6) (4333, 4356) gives 30.7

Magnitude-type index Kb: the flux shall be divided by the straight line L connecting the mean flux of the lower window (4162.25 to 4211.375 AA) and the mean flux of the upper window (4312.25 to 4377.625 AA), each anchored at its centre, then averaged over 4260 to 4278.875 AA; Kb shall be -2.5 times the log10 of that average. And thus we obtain 0.35 mag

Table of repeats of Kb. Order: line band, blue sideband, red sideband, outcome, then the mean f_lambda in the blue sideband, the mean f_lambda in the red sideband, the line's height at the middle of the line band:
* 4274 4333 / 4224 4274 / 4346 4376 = 0.09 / 17.3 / 32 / 24.5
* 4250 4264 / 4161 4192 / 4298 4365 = 0.39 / 23.6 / 27.6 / 25.6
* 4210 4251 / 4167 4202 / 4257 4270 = 0.26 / 22.9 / 21.3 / 22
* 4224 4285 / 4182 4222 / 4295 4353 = 0.32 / 22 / 26.4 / 23.9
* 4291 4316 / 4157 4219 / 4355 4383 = 0.34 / 23.3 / 31.8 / 28.7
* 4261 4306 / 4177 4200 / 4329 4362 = 0.36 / 23.6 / 30.9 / 28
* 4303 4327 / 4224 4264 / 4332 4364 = 0.11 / 16.7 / 31.1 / 26.5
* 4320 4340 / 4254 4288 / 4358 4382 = -0.08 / 19.7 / 31.9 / 27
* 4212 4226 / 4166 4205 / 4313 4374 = 0.41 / 22.8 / 30.4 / 24.4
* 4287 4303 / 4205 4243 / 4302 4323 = 0.17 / 17.3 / 24.3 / 22.9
